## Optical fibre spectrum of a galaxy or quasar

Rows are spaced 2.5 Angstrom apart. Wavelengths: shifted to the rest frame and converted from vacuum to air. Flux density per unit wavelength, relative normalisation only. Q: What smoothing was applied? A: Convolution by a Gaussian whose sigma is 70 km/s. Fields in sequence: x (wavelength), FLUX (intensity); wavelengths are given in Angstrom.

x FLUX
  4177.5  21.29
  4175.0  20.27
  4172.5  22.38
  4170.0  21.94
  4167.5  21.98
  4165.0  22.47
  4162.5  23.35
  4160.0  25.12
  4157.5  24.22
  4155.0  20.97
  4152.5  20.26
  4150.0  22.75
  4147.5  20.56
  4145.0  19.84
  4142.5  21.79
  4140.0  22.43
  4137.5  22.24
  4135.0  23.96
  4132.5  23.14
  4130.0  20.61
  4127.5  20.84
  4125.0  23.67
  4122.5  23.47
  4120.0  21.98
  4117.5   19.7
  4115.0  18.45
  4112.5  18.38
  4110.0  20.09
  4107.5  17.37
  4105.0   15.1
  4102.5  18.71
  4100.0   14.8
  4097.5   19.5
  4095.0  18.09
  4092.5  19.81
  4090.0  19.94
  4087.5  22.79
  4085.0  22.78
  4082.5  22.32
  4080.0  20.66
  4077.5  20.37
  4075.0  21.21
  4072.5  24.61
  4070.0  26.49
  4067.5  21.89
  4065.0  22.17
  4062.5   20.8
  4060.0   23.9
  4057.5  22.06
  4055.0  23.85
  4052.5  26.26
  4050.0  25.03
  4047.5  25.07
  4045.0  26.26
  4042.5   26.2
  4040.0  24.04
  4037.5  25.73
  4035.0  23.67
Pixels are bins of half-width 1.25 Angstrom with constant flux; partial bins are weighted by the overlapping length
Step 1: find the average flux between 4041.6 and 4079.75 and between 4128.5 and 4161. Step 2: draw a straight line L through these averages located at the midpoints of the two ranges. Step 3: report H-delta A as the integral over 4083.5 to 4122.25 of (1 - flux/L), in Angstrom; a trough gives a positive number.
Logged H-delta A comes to 6.1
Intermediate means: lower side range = 23.6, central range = 19.3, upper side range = 22.1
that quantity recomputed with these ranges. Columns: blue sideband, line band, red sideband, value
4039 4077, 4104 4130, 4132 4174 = 3.3 Angstrom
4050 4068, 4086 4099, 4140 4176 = 1.6 Angstrom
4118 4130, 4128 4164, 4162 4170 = 0.1 Angstrom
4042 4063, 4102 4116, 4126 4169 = 3.1 Angstrom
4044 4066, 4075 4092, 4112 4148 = 1.2 Angstrom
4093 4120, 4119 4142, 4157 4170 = -2.4 Angstrom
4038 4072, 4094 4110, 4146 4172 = 4.0 Angstrom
